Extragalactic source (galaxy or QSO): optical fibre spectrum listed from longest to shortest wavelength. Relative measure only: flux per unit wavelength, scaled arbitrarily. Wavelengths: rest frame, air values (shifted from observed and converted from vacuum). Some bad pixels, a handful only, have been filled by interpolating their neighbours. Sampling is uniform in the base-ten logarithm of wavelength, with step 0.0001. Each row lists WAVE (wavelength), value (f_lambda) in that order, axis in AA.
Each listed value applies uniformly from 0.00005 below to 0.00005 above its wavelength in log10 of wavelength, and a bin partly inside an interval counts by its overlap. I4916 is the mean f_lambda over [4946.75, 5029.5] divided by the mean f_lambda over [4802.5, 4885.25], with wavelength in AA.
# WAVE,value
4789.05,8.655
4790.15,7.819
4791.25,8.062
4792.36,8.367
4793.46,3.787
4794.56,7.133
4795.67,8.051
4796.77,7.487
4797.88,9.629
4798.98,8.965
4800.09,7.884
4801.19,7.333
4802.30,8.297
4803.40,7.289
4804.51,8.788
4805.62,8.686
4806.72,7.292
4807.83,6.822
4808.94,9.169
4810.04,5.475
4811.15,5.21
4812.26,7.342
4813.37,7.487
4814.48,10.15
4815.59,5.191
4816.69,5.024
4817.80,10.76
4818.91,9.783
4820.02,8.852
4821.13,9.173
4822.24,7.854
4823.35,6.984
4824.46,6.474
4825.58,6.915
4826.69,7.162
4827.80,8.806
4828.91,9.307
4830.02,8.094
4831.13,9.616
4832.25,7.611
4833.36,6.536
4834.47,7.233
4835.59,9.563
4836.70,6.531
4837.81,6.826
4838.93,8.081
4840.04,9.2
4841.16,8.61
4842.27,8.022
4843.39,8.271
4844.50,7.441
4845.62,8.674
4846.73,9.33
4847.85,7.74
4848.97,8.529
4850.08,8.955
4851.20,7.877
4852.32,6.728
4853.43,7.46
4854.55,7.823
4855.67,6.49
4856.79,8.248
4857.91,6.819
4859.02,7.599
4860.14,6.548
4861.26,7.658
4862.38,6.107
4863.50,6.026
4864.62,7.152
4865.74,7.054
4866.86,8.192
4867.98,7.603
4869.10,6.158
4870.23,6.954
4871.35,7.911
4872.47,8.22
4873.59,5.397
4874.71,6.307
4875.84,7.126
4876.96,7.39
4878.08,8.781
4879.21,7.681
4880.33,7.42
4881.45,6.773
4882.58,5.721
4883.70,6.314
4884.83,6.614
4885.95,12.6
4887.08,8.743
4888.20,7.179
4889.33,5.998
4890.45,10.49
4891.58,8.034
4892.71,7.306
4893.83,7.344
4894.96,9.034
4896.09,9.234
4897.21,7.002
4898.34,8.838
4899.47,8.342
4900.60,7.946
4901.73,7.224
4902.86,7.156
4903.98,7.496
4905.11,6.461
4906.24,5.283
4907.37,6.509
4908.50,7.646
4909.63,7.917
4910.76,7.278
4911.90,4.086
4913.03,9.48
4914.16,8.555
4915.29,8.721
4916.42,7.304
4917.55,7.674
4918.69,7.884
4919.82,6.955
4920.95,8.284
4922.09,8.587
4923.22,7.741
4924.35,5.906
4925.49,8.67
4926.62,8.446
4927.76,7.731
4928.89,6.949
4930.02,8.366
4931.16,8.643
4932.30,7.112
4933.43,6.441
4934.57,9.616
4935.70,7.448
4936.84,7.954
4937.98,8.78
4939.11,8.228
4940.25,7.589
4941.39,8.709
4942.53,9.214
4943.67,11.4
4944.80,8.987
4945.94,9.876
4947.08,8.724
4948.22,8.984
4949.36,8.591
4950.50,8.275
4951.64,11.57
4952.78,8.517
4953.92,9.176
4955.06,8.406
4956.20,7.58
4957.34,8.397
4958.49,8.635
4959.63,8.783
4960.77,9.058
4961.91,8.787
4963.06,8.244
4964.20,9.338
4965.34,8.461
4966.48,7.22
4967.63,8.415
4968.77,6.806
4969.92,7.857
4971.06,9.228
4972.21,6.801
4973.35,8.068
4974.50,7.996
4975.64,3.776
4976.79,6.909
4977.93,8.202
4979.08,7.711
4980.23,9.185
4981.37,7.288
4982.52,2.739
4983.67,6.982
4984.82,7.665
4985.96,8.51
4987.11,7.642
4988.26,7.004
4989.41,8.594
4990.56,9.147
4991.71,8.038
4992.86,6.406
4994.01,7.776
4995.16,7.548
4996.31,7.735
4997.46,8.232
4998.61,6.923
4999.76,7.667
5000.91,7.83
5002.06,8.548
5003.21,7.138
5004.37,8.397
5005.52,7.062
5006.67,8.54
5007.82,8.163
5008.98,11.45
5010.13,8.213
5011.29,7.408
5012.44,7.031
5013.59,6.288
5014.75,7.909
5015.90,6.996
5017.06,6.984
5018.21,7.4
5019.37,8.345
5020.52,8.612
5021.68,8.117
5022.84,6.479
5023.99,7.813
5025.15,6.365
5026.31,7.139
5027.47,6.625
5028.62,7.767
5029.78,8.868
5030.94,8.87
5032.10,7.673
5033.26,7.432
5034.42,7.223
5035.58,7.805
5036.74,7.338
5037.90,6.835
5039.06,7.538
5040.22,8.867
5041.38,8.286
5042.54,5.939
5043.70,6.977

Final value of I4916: 1.0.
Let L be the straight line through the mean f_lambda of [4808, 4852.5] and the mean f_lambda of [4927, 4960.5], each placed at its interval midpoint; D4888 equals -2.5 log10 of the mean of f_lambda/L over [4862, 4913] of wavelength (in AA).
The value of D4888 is 0.117 mag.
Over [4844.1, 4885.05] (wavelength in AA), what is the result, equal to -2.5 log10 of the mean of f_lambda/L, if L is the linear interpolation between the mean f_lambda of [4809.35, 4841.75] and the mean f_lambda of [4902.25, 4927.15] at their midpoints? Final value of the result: 0.05 mag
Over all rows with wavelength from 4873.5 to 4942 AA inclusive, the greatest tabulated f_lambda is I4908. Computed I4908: 12.6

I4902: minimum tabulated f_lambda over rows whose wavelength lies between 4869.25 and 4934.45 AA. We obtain 4.086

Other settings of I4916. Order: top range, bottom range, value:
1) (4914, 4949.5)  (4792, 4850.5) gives 1.05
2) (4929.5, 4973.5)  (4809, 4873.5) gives 1.11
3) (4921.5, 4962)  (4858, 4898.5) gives 1.13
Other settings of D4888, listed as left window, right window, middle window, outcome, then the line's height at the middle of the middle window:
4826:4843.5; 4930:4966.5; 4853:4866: 0.161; 8.21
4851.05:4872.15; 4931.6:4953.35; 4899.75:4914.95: 0.122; 8.06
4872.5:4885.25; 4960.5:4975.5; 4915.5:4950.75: -0.086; 7.6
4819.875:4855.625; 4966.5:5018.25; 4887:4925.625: 0.024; 7.81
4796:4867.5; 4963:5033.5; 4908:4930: 0.004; 7.72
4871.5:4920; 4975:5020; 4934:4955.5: -0.181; 7.58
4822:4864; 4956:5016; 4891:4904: -0.025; 7.75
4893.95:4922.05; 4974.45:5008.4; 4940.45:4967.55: -0.176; 7.55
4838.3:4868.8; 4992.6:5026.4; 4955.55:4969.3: -0.083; 7.7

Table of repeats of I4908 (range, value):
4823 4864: 9.616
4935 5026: 11.57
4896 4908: 9.234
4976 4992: 9.185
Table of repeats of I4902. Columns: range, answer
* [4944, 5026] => 2.739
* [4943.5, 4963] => 7.58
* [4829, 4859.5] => 6.49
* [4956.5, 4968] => 7.22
